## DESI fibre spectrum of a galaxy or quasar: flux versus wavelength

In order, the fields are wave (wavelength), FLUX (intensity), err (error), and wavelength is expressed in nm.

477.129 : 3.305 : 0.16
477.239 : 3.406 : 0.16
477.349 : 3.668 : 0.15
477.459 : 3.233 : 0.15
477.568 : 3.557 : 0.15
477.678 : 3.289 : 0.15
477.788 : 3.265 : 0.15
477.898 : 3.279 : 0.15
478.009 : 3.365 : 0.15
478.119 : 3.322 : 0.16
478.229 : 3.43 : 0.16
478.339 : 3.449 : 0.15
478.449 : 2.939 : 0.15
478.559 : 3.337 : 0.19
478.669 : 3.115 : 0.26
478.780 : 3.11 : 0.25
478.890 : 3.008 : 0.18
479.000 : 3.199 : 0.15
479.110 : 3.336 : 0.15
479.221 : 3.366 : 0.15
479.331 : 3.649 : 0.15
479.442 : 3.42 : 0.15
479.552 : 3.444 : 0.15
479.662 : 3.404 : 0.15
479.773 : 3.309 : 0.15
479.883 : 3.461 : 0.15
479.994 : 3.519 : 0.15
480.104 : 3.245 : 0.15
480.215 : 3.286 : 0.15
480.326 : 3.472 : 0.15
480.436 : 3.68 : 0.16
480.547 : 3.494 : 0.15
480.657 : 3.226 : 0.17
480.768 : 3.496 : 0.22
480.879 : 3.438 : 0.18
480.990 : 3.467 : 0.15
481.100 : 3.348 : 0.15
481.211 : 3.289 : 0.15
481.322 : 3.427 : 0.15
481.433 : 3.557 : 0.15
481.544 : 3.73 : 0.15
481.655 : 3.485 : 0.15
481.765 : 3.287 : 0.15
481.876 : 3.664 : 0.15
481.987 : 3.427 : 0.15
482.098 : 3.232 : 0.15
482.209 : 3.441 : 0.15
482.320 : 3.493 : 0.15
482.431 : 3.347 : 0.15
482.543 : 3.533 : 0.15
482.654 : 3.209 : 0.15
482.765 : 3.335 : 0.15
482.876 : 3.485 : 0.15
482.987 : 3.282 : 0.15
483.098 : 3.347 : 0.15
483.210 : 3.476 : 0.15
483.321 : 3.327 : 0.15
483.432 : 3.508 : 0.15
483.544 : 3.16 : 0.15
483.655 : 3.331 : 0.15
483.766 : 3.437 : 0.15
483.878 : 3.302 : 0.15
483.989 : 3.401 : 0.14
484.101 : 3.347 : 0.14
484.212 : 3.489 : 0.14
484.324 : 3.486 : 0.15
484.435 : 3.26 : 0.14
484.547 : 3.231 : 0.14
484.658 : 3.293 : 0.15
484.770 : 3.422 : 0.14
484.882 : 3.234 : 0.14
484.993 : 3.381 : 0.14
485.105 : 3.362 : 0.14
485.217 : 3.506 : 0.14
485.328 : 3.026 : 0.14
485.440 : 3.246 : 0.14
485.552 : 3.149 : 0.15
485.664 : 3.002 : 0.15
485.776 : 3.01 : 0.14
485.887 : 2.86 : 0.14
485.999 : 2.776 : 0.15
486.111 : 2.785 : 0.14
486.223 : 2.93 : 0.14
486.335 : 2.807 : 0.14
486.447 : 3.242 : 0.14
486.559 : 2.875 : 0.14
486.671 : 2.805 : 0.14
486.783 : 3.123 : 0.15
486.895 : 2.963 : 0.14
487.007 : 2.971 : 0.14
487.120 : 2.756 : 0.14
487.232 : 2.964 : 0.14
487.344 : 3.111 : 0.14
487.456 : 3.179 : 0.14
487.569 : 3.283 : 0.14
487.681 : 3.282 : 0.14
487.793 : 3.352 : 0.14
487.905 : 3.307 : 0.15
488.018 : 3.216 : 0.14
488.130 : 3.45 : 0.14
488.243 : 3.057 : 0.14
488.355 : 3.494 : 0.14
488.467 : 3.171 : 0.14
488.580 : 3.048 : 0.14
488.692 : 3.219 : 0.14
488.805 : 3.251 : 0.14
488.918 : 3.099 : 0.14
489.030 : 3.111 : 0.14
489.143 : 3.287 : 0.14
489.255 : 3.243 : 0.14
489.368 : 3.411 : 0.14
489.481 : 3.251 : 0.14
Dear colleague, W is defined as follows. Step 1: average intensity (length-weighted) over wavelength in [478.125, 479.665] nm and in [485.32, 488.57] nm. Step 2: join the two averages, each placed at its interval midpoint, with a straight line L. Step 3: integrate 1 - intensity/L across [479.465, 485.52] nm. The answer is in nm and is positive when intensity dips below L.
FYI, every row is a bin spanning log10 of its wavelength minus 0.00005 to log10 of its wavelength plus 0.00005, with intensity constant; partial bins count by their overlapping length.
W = -0.36 nm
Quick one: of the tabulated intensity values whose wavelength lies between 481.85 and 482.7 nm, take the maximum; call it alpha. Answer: 3.664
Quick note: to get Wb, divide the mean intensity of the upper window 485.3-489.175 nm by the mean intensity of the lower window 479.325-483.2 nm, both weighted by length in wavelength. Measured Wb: 0.90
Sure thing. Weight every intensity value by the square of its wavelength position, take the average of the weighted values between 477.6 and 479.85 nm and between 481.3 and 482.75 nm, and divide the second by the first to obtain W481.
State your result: 1.06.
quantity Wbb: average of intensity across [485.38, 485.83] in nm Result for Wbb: 3.1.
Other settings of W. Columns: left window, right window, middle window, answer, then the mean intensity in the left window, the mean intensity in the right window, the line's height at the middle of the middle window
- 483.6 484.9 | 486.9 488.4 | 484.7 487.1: 0.15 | 3.36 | 3.18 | 3.27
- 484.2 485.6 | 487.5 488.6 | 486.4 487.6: 0.10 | 3.31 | 3.27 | 3.28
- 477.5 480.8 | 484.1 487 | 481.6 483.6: -0.10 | 3.35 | 3.13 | 3.23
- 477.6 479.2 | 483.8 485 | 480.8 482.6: -0.08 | 3.25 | 3.35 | 3.31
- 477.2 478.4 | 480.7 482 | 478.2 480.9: 0.06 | 3.39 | 3.47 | 3.43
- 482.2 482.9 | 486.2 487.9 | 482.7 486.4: 0.01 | 3.4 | 3.05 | 3.25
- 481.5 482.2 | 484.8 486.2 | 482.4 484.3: -0.03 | 3.47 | 3.11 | 3.32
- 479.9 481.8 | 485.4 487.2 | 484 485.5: -0.12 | 3.44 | 2.95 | 3.09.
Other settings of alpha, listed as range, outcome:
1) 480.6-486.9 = 3.73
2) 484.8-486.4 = 3.506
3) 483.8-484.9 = 3.489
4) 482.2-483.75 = 3.533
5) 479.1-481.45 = 3.68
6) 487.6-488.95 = 3.494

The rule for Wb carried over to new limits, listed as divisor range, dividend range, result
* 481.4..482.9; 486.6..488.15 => 0.91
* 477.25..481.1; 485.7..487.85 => 0.89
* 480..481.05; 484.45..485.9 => 0.94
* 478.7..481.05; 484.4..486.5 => 0.93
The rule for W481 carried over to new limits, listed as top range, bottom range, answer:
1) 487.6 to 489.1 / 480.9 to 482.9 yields 0.97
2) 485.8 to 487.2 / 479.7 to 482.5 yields 0.87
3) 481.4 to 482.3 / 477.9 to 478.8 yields 1.08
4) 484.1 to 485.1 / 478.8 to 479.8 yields 1.02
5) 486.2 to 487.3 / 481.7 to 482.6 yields 0.88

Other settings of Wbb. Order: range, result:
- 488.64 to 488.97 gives 3.18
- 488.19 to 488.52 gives 3.25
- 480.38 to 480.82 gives 3.48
